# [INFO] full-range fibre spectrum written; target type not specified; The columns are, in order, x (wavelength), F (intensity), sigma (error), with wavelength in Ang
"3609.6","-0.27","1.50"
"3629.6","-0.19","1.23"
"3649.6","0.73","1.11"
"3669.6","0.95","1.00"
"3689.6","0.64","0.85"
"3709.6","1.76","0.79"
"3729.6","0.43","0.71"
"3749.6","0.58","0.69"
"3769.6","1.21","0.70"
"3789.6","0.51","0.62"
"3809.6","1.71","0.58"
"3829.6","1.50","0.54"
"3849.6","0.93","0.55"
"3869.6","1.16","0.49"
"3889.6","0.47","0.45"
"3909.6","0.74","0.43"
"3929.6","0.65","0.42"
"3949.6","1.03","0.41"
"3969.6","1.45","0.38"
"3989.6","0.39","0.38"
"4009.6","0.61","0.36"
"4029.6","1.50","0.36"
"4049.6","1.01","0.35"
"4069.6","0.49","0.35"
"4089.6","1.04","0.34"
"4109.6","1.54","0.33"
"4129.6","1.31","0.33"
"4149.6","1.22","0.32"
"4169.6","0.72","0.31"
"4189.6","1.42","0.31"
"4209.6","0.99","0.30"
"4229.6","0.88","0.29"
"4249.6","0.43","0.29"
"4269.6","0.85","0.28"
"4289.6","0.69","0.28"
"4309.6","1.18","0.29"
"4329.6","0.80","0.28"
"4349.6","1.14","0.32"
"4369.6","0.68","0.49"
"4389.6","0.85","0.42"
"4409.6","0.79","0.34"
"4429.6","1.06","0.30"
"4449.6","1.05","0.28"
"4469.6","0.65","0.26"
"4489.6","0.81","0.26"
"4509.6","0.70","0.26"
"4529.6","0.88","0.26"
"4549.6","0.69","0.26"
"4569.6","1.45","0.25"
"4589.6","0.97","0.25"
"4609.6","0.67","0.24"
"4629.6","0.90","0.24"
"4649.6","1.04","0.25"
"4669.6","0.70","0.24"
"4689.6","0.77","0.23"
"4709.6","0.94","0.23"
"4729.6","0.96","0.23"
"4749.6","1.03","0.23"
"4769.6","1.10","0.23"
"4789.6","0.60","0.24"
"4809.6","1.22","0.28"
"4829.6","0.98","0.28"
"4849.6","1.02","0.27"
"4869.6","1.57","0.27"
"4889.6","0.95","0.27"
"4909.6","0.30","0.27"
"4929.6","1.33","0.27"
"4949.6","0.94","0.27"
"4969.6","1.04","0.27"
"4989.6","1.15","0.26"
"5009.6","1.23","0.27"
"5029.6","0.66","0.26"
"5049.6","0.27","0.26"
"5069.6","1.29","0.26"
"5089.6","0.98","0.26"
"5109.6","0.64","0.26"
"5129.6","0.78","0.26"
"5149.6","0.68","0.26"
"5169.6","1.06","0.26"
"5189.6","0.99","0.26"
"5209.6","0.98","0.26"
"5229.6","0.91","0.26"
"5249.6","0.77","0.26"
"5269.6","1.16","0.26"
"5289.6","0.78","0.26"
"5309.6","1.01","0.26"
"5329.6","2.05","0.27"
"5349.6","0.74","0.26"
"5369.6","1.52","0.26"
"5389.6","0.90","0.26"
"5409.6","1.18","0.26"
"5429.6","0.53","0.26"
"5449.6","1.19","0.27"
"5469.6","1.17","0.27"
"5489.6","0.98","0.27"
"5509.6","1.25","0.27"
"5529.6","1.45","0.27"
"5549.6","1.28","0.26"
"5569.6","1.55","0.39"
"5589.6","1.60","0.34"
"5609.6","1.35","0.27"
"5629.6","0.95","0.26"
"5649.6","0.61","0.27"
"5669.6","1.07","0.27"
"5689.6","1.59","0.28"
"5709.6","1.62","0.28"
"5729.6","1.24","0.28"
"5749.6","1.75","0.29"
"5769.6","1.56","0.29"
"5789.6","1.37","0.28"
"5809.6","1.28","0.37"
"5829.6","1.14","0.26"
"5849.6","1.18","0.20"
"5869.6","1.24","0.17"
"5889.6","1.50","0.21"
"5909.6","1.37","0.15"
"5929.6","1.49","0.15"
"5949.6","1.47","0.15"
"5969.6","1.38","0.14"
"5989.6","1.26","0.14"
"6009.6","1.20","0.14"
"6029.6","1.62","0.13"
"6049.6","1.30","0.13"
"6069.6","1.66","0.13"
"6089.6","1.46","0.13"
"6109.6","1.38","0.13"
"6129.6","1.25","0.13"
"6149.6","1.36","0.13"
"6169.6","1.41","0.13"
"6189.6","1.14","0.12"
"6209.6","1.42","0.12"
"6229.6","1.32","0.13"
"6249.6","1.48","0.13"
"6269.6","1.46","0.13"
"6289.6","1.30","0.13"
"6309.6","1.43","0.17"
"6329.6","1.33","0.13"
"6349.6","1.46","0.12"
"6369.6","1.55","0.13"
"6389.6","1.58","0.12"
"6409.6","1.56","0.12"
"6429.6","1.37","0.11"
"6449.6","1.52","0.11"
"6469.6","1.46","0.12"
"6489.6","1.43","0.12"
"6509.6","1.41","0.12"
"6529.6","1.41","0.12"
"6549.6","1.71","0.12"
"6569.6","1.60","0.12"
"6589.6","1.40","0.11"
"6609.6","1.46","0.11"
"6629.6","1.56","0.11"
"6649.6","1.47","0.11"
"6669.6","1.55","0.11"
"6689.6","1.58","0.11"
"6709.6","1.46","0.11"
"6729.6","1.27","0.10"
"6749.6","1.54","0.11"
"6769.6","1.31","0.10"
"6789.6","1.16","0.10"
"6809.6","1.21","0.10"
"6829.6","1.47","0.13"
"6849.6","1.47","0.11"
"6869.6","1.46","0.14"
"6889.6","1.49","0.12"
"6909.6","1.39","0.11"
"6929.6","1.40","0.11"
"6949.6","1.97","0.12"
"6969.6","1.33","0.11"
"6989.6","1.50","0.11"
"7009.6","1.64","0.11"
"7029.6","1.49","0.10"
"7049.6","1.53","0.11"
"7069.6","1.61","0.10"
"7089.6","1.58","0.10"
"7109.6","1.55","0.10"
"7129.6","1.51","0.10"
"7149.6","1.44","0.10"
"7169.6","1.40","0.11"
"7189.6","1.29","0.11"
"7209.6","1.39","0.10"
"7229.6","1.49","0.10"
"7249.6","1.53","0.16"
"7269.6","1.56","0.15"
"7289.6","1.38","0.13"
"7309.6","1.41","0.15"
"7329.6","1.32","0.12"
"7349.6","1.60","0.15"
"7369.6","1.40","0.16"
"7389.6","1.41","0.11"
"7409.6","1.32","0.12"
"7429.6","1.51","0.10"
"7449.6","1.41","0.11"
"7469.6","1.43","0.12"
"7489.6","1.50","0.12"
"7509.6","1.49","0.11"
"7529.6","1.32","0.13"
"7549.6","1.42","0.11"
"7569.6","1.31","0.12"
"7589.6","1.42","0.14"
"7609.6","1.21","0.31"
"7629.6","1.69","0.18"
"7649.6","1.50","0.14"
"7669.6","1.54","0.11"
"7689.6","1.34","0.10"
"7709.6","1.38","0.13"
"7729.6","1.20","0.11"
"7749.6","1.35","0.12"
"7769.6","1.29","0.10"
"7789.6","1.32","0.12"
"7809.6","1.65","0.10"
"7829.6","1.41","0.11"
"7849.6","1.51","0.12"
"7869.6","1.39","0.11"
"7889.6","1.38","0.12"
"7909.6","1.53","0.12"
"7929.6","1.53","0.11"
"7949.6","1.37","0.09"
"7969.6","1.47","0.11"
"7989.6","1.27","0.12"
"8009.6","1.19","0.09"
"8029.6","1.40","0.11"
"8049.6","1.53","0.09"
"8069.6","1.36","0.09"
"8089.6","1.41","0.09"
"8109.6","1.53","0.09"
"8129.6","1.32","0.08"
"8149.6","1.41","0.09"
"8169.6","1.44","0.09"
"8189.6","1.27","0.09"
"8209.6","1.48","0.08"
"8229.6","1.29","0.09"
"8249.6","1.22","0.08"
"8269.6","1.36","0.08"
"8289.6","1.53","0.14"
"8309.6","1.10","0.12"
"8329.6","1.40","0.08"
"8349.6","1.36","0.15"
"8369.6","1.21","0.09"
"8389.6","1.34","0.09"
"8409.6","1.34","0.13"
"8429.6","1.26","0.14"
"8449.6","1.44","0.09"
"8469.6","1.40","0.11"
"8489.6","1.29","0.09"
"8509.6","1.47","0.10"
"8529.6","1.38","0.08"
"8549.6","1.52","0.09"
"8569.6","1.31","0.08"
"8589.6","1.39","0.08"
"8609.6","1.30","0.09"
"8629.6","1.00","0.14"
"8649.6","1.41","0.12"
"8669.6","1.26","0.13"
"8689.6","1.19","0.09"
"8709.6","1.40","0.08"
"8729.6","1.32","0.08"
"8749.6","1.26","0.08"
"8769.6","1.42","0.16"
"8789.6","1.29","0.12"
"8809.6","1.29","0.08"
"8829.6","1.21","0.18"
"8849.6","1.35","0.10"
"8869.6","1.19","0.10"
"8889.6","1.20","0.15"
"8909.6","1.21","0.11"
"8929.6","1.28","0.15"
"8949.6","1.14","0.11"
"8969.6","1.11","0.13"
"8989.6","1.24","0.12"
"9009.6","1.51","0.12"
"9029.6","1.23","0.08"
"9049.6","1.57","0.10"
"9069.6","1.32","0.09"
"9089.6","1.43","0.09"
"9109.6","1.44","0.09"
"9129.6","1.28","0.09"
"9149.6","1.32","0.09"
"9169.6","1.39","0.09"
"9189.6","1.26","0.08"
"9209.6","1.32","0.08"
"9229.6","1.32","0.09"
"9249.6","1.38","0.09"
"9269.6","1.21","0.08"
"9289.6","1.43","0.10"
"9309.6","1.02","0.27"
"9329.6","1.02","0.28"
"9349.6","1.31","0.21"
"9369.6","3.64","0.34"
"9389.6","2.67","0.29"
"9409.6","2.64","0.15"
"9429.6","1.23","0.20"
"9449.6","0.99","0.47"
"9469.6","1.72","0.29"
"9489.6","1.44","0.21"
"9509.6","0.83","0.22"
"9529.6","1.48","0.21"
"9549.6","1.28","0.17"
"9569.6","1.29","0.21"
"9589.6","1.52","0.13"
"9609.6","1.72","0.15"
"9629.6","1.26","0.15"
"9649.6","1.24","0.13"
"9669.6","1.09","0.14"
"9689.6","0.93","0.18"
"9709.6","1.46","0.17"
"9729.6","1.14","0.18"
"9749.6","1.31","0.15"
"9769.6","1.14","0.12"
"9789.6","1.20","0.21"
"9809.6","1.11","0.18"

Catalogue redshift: 0.429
